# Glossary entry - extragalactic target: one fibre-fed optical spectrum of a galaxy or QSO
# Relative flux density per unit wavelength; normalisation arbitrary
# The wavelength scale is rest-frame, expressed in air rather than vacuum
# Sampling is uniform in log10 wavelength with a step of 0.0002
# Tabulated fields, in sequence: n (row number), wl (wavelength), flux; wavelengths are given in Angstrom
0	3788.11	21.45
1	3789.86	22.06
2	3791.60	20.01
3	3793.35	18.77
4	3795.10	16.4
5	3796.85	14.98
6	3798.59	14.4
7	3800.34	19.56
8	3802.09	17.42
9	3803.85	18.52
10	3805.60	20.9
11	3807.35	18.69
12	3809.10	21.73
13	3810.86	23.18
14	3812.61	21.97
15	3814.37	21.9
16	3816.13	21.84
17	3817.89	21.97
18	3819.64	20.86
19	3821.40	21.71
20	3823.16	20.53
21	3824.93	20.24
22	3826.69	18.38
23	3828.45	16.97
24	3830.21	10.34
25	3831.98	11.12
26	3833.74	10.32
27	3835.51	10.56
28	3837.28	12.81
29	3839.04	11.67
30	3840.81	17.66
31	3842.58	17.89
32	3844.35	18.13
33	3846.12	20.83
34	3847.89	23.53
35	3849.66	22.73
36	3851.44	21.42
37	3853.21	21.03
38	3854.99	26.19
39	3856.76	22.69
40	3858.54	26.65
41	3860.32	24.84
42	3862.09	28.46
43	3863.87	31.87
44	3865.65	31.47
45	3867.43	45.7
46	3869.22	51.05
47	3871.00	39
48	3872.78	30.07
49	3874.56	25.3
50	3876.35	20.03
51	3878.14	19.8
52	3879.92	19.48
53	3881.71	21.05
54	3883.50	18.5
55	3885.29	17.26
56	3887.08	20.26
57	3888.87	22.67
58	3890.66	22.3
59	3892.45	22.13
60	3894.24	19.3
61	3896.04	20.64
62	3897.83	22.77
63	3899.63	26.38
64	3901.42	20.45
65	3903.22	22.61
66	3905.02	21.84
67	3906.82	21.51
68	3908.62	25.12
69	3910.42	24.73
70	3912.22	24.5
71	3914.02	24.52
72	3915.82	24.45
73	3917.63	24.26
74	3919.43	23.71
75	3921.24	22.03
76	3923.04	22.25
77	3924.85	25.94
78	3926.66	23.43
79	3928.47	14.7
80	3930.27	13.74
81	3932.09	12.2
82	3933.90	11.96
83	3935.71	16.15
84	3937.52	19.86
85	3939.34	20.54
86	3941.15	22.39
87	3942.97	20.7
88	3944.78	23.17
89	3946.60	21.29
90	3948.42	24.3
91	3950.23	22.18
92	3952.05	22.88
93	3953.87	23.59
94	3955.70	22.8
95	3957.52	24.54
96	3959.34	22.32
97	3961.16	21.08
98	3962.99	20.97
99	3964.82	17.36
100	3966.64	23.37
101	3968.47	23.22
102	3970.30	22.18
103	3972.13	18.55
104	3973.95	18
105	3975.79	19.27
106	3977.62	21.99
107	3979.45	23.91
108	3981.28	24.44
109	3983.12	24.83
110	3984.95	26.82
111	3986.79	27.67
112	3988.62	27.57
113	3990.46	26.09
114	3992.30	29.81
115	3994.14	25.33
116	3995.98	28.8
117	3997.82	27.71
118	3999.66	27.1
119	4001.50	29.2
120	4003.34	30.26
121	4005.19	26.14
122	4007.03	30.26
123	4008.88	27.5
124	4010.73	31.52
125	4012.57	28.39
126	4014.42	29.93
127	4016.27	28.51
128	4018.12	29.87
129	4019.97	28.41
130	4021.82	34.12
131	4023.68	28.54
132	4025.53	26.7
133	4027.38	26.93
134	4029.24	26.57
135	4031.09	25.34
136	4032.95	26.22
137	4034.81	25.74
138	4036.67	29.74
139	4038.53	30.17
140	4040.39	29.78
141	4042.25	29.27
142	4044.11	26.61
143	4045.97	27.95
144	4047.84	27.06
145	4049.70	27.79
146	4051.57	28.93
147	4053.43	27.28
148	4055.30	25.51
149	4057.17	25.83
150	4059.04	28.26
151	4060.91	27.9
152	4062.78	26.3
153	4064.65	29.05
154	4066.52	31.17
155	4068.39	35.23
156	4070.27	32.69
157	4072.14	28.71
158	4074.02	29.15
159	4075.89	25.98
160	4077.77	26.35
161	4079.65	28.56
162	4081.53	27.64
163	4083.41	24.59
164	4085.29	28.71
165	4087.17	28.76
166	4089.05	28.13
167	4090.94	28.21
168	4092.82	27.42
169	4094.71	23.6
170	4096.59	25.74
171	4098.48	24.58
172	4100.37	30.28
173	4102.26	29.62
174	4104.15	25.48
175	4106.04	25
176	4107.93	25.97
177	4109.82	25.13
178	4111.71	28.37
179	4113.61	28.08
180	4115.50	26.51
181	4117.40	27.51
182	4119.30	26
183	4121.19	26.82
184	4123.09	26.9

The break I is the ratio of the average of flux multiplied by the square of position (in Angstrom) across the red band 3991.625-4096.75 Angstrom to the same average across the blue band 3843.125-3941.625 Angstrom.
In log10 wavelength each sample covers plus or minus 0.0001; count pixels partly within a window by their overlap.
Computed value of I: 1.31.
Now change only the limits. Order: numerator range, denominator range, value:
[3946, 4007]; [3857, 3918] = 1.00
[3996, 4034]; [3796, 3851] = 1.72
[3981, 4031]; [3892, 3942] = 1.39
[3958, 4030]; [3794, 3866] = 1.43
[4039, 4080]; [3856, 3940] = 1.31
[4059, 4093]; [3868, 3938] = 1.38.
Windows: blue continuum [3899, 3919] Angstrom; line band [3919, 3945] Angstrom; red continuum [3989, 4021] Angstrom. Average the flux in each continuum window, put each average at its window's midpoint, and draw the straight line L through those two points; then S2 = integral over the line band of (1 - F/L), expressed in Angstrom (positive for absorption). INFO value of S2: 5.7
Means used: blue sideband 23.6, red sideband 28.5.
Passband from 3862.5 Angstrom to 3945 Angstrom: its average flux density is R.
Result 23.4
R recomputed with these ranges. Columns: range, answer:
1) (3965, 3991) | 23.2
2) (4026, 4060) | 27.5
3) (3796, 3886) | 21.7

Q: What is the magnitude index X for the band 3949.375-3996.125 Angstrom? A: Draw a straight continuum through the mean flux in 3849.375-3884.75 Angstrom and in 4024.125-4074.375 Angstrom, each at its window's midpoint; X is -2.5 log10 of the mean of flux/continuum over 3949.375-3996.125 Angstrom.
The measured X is 0.19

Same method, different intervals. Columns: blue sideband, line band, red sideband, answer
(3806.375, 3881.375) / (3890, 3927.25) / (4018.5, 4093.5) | 0.05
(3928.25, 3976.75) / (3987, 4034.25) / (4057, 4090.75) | -0.17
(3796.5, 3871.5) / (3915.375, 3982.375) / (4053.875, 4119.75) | 0.16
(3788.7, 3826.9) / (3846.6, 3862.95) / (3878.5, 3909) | -0.17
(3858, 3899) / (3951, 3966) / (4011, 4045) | 0.24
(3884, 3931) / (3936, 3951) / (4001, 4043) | 0.12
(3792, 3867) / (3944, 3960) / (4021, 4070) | 0.08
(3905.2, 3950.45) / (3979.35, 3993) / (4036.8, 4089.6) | -0.09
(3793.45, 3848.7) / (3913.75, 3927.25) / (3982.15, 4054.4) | -0.03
